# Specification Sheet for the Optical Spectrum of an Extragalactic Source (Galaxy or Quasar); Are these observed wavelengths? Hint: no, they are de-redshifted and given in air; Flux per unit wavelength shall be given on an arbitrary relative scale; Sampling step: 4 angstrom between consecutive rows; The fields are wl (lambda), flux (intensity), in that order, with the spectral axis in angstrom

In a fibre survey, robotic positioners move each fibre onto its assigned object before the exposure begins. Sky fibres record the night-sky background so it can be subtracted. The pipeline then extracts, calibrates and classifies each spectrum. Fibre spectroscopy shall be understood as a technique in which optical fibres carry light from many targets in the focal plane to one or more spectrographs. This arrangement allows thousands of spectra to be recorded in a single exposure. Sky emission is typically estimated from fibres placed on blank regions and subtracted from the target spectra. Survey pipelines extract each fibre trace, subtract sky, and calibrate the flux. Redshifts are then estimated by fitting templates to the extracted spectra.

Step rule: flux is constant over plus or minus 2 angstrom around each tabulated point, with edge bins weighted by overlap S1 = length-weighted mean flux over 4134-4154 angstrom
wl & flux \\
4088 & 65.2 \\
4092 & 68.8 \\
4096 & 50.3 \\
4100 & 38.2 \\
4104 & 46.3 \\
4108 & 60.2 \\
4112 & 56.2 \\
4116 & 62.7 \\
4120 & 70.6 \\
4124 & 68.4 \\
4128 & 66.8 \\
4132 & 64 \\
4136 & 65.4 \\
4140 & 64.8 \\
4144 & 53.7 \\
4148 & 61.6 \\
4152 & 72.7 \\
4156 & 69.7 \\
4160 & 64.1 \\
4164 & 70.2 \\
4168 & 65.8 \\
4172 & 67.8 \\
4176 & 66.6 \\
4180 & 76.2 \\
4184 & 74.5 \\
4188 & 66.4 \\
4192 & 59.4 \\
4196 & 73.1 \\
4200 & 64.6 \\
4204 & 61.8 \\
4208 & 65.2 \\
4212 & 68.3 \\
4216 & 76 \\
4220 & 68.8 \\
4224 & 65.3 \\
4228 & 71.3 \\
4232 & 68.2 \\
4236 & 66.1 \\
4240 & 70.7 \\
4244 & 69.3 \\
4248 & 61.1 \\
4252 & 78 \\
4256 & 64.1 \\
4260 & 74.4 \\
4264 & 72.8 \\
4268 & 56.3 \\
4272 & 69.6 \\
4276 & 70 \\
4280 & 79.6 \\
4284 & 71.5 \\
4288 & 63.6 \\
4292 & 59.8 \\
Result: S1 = 63.6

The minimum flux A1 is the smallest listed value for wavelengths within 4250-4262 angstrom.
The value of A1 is 64.1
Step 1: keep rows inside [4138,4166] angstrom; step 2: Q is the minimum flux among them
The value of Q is 53.7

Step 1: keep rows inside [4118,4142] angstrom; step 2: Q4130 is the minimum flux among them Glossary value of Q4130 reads 64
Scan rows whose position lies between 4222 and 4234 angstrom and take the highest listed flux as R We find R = 71.3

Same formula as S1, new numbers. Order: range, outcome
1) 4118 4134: 67.5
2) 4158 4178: 66.9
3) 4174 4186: 72.4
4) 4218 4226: 67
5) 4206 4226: 68.7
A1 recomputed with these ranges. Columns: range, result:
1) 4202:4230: 61.8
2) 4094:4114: 38.2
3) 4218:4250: 61.1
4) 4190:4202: 59.4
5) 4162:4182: 65.8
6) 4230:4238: 66.1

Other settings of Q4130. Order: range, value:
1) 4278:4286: 71.5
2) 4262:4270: 56.3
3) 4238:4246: 69.3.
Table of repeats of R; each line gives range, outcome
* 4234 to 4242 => 70.7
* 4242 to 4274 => 78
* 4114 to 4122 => 70.6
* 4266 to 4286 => 79.6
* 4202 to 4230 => 76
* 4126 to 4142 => 66.8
